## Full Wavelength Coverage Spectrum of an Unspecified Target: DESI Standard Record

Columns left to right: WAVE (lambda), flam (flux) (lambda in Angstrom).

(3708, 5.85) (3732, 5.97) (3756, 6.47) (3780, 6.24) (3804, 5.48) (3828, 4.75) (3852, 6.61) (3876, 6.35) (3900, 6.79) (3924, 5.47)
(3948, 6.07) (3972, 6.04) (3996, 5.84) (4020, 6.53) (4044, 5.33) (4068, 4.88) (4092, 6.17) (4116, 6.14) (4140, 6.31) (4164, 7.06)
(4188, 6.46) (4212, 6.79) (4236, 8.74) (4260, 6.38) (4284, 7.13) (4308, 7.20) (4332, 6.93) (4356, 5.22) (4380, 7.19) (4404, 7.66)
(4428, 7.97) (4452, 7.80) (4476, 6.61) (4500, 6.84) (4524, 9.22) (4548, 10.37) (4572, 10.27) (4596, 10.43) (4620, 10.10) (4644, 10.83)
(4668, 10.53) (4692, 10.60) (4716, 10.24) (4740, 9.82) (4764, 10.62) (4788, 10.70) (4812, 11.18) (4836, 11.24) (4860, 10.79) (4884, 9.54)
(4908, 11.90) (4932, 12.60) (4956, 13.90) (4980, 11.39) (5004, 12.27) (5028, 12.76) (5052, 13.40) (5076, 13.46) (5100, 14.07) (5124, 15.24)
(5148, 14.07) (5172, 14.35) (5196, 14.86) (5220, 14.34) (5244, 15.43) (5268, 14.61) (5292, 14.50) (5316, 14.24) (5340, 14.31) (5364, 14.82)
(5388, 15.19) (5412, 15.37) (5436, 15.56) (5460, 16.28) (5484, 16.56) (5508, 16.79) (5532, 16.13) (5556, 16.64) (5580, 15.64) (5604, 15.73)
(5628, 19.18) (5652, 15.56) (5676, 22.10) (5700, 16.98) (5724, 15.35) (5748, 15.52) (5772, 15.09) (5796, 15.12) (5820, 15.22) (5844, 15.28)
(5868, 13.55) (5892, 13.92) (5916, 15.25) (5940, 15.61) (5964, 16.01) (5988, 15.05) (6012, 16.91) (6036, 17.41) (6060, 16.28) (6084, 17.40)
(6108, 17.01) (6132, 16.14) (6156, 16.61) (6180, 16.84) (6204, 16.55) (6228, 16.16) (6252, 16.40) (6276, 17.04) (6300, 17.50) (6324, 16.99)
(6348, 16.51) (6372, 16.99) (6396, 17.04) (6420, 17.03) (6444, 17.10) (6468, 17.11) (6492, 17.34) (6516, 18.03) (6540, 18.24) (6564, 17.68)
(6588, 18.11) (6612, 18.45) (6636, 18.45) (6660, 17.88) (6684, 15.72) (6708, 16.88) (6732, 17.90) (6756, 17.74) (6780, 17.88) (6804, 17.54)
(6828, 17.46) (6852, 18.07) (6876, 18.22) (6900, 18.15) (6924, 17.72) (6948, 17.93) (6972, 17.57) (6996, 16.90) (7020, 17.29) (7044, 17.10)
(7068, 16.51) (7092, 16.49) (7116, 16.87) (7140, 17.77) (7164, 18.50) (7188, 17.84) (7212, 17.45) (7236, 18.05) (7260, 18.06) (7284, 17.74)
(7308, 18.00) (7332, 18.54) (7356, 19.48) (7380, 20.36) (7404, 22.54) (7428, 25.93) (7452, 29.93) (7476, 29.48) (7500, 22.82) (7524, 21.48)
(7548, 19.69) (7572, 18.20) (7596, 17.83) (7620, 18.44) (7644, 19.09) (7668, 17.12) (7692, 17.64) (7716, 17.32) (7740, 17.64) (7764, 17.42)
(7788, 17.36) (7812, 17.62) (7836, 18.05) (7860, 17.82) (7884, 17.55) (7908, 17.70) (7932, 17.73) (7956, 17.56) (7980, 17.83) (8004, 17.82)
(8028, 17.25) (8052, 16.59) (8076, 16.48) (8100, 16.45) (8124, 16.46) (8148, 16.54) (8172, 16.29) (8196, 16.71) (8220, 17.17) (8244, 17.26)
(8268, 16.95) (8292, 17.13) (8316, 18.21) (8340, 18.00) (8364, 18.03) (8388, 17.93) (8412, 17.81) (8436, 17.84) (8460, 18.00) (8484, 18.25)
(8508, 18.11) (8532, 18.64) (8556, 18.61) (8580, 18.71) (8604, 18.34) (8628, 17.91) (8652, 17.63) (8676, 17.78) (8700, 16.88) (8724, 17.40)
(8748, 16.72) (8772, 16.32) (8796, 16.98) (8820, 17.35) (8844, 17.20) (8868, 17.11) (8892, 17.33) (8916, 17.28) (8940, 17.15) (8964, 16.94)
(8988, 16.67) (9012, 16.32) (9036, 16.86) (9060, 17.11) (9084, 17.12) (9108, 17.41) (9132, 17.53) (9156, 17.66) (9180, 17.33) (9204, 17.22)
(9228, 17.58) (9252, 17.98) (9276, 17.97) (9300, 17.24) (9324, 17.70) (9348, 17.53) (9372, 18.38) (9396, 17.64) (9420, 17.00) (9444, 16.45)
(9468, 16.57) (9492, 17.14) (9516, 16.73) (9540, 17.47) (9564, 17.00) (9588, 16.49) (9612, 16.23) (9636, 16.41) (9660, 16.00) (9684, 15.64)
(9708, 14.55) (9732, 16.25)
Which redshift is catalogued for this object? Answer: 0.135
